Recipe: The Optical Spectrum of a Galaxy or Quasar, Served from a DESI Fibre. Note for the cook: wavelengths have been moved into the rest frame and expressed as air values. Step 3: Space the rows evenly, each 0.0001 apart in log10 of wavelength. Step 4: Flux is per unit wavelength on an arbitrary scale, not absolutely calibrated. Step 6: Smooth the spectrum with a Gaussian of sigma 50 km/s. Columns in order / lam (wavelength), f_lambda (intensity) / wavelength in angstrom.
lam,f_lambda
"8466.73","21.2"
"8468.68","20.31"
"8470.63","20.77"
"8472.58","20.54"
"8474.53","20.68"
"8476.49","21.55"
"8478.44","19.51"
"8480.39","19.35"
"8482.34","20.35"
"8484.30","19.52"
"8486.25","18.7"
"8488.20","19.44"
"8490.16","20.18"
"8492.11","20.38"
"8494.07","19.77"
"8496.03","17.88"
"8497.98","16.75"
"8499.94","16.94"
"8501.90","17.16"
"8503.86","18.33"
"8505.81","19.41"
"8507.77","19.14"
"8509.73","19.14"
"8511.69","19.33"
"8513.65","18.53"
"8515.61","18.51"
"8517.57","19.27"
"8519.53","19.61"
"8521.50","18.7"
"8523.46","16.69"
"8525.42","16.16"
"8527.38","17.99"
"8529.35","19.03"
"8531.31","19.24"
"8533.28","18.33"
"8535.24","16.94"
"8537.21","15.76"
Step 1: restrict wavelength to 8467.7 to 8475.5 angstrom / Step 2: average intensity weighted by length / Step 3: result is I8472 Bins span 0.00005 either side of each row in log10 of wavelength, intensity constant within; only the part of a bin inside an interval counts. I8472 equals 20.6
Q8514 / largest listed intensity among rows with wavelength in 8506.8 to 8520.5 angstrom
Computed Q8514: 19.61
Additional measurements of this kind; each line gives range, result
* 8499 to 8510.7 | 19.41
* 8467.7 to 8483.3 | 21.55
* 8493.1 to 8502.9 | 19.77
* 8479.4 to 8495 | 20.38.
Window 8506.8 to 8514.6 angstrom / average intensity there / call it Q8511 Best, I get 19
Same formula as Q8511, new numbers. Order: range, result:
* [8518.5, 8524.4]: 18.3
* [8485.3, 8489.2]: 19.1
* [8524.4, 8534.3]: 18.1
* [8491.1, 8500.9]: 18.4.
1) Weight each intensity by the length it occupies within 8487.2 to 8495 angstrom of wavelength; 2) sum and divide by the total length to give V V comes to 19.9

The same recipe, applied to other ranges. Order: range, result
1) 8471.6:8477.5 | 20.9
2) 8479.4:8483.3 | 19.9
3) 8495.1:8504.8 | 17.4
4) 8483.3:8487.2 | 19.1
